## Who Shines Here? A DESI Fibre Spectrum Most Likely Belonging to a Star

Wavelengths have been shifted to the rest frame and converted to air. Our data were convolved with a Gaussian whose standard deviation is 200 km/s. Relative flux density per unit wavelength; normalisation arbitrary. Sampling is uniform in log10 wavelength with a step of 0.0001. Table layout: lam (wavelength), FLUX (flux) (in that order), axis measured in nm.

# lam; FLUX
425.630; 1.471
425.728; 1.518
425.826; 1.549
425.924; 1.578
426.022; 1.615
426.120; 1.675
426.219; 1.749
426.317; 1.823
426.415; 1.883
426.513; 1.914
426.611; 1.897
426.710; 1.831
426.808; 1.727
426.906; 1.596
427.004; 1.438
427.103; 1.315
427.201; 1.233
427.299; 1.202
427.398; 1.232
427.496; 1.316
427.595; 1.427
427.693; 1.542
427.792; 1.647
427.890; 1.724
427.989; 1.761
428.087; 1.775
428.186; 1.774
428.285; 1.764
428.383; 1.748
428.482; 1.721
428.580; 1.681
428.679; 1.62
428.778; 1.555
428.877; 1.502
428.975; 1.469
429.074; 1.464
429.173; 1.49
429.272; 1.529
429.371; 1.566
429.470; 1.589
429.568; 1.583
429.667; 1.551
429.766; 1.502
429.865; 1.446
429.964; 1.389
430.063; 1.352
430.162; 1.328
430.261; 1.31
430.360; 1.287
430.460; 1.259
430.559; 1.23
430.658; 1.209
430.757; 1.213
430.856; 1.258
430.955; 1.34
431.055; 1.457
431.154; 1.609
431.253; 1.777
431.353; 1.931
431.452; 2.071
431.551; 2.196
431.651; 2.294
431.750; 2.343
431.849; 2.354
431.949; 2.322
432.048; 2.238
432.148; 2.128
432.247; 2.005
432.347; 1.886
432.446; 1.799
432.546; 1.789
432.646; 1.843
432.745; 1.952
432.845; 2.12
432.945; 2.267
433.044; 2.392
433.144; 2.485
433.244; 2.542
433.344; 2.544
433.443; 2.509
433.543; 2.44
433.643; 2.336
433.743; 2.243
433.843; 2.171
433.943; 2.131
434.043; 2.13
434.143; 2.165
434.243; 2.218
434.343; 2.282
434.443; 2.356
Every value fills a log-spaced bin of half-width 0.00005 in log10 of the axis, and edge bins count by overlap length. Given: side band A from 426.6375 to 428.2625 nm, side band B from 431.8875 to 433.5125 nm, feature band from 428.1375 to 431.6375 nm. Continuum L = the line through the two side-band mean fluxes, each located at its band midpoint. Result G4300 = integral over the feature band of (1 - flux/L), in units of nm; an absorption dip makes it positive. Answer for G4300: 0.55 nm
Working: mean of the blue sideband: 1.54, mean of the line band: 1.54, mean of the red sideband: 2.18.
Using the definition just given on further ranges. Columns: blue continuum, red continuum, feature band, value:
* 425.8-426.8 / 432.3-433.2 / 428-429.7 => 0.24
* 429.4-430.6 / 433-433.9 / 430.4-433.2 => 0.08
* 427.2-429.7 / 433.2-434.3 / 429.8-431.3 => 0.40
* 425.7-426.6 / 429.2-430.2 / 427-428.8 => 0.05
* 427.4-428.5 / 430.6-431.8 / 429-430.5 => 0.21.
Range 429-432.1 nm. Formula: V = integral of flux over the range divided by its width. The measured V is 1.63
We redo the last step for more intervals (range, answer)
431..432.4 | 2.04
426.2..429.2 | 1.61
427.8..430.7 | 1.53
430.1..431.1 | 1.29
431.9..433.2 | 2.1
